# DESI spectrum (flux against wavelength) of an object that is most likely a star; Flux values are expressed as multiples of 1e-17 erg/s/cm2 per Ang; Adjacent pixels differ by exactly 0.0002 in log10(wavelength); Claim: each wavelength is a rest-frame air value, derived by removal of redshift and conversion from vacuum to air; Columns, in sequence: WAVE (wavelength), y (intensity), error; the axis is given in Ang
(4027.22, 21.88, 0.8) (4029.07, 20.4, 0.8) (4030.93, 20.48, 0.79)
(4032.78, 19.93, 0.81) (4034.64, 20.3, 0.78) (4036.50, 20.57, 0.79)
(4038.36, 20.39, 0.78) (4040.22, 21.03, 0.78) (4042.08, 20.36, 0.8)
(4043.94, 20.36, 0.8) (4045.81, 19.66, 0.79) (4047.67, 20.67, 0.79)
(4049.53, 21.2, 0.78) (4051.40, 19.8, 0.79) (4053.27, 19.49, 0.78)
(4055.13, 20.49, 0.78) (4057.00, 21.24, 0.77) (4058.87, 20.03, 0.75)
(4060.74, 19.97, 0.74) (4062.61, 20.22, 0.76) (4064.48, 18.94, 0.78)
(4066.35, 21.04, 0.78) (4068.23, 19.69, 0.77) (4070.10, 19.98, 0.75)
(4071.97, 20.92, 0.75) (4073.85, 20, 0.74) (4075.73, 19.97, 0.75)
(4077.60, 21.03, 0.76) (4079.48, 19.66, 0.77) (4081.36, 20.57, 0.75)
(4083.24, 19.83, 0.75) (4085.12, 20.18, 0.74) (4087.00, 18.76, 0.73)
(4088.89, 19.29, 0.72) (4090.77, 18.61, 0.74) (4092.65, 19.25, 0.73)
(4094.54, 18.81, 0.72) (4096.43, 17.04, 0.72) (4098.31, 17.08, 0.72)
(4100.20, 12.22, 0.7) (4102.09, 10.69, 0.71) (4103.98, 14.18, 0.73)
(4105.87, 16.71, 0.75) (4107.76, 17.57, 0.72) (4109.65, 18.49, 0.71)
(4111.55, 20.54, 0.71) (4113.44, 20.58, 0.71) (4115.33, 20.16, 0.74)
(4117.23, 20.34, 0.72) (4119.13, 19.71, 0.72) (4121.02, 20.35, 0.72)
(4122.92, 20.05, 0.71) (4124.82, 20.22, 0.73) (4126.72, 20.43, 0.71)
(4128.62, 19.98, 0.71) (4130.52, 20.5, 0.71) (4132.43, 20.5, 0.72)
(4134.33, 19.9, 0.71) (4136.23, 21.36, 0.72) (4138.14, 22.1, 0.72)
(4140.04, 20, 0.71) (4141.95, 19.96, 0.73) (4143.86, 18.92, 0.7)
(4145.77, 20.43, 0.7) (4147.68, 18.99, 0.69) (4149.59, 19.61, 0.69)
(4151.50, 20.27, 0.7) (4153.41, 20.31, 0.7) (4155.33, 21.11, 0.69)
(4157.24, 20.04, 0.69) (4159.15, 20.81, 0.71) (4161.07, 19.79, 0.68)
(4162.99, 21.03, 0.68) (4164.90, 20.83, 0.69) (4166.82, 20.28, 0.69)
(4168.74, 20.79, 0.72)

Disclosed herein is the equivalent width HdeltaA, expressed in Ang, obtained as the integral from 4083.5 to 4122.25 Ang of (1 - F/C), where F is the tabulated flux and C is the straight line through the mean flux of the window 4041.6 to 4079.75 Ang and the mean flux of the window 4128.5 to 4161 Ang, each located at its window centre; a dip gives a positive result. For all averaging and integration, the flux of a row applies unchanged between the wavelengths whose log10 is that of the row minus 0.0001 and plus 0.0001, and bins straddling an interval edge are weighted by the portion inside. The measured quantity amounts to 4.2 Ang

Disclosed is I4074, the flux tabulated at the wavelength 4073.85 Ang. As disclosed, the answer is 20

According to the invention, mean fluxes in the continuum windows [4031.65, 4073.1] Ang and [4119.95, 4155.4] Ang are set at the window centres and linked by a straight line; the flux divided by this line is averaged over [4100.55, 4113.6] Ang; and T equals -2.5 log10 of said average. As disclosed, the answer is 0.22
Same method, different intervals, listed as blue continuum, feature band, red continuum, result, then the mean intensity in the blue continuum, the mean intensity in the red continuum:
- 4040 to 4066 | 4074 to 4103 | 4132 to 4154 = 0.11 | 20.2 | 20.2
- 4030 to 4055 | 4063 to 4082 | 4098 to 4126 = -0.05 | 20.3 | 18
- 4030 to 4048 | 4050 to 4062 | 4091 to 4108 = -0.06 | 20.4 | 16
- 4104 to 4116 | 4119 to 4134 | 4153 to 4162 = -0.05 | 18.6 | 20.4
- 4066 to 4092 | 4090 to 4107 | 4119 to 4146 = 0.24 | 19.9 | 20.3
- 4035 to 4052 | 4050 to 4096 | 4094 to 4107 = -0.13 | 20.5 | 15.2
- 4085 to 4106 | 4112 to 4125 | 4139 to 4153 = -0.12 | 16.8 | 19.8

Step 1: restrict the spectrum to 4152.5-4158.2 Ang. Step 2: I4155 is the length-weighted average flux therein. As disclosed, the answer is 20.5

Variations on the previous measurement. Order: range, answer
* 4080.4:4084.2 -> 20.2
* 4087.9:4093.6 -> 19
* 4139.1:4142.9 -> 20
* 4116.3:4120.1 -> 20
